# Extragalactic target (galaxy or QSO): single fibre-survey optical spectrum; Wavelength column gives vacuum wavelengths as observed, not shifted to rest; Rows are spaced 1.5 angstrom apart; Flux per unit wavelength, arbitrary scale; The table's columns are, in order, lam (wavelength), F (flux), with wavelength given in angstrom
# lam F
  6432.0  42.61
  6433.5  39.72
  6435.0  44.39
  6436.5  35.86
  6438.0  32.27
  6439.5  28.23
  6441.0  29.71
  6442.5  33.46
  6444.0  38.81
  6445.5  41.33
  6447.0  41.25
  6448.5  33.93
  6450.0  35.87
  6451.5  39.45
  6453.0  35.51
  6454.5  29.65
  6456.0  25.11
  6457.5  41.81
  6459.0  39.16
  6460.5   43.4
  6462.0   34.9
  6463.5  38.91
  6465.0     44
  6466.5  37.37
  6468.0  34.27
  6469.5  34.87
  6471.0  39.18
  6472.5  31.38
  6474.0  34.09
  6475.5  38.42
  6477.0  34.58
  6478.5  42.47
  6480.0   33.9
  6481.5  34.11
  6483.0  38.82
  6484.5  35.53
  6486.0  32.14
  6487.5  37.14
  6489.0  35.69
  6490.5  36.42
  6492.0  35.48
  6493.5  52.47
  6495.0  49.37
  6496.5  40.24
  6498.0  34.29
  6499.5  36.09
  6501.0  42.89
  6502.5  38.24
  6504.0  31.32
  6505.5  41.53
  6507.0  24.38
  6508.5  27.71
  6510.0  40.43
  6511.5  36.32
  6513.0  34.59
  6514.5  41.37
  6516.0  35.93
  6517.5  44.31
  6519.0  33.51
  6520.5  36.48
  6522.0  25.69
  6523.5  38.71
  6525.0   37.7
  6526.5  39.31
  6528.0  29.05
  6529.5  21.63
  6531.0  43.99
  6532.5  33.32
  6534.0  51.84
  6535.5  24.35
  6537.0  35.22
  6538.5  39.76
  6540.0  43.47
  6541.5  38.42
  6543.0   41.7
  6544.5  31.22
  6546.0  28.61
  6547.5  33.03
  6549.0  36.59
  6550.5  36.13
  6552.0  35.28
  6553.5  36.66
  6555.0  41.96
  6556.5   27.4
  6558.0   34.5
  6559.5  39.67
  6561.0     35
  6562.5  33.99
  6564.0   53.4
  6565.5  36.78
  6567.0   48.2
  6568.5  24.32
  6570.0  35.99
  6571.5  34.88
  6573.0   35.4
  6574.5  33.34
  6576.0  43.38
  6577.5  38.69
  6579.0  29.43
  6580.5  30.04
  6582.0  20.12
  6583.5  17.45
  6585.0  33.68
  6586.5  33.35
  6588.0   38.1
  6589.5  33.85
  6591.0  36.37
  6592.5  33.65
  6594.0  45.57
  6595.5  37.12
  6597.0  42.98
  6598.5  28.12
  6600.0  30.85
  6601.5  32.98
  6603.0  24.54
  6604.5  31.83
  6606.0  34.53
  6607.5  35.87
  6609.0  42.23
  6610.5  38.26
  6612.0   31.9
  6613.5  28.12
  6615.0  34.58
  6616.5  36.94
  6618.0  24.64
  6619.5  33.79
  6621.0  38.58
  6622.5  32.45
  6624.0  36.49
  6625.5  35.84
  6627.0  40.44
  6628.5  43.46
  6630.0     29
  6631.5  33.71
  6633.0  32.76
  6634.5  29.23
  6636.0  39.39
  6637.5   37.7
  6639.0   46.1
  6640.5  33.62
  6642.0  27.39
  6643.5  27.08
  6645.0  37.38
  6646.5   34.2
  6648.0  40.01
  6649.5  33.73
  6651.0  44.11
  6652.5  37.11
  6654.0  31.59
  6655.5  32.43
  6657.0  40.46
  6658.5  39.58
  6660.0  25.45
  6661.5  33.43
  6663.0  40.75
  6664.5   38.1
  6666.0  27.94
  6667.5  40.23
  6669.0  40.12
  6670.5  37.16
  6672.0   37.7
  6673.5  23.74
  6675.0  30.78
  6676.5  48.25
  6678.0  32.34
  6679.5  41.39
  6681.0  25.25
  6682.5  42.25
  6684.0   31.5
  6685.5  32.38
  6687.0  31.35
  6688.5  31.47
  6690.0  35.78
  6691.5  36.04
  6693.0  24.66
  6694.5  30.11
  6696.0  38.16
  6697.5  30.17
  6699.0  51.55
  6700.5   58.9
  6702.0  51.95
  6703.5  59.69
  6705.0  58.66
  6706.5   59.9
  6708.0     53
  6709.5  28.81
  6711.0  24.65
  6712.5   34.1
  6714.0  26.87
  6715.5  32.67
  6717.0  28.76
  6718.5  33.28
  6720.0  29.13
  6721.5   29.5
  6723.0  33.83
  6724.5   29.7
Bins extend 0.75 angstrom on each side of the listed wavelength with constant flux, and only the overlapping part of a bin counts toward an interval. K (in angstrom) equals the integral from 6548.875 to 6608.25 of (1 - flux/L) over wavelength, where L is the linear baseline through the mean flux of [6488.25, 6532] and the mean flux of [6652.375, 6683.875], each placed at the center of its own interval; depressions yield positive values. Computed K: 2.3 angstrom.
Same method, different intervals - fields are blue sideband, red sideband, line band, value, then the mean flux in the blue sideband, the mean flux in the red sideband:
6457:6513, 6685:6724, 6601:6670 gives 4.9 angstrom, 37.3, 37.9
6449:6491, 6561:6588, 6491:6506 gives -1.8 angstrom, 36.3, 34.4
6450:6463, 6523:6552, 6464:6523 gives -1.3 angstrom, 36.2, 36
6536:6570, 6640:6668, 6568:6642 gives 3.4 angstrom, 36.8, 34.9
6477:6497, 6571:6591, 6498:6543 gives 0.3 angstrom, 38.6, 32.6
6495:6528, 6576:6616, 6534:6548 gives -0.3 angstrom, 36.4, 33.5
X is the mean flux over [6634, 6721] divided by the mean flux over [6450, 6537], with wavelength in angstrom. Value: 1.00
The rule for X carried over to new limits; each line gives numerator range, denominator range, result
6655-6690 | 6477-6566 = 0.95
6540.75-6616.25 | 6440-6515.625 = 0.95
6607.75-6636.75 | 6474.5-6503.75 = 0.91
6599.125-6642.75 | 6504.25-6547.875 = 0.97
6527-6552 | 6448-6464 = 0.98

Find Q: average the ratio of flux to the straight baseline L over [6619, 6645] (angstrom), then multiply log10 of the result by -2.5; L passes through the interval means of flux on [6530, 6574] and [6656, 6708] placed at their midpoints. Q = 0.081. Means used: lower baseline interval 36.8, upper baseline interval 38.6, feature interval 35.2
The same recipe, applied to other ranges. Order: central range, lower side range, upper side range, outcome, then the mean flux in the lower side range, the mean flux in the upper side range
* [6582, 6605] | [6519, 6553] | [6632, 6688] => 0.08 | 35.5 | 35.2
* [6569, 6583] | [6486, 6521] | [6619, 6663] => 0.11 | 37.6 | 35.5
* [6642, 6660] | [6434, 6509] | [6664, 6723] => 0.05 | 36.7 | 37.1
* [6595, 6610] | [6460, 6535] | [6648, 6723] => 0.08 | 36.9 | 36.9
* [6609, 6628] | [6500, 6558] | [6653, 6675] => 0.01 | 35.8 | 34.8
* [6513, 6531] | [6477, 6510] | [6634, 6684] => 0.05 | 37.2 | 35.6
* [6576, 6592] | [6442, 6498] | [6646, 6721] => 0.17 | 37.4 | 37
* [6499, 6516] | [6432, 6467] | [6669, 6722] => 0.03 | 36.8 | 37.3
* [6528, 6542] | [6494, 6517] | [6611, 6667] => 0.01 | 37.2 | 34.9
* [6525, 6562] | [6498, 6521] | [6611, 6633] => 0.00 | 36.3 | 34.3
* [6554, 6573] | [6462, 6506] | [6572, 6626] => -0.06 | 37.7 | 33.7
